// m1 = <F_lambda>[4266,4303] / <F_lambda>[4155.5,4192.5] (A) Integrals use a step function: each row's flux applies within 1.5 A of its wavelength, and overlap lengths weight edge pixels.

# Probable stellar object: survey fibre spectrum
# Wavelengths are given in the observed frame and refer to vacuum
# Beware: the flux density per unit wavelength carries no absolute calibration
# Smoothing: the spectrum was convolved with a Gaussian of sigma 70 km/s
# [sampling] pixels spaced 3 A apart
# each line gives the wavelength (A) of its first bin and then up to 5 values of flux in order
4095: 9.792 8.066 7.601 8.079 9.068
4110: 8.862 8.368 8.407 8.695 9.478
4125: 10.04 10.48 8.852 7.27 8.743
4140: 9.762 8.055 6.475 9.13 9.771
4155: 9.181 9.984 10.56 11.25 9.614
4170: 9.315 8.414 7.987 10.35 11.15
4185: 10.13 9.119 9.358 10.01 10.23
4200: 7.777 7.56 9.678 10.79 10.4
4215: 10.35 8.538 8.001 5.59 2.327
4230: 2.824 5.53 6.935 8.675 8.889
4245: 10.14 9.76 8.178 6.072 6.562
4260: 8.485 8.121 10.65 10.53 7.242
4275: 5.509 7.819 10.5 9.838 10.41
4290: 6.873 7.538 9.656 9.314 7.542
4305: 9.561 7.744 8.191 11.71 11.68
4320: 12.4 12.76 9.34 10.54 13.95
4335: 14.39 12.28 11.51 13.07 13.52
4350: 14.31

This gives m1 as 0.89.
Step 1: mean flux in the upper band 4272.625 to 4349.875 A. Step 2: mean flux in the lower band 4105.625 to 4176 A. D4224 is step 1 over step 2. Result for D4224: 1.1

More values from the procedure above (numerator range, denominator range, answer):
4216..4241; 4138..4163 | 0.68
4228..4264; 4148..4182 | 0.77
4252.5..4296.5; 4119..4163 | 0.91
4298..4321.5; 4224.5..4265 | 1.37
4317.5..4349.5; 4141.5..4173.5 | 1.34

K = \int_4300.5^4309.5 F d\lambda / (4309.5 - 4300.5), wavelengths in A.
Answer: 8.28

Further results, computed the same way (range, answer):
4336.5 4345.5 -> 12.3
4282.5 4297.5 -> 8.86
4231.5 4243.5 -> 7.51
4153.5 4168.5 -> 10.1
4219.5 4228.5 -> 5.31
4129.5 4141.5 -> 8.66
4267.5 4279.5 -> 7.77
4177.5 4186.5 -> 10.5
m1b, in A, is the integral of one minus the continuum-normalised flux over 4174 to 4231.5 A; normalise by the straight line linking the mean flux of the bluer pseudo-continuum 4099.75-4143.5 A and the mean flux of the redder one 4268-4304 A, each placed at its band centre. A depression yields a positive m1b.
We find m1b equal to 1.0 A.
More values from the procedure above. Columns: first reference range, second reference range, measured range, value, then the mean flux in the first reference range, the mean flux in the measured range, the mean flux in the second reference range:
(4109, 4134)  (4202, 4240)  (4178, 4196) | -4.5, 9.04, 10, 7.46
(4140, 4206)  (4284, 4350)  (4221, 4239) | 8.4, 9.32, 5.26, 10.7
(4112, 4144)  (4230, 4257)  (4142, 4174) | -2.5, 8.94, 9.28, 7.65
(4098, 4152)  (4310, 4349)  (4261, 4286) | 5.2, 8.68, 8.8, 12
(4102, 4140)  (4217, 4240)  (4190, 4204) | -4.5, 8.88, 9.02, 5.94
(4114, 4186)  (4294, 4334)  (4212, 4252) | 9.6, 9.28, 7.47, 10.4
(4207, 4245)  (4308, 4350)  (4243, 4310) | 7.4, 7.54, 8.55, 11.9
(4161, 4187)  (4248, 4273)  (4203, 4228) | 2.3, 9.81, 8.29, 8.34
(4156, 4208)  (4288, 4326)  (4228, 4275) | 8.9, 9.57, 7.77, 9.58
